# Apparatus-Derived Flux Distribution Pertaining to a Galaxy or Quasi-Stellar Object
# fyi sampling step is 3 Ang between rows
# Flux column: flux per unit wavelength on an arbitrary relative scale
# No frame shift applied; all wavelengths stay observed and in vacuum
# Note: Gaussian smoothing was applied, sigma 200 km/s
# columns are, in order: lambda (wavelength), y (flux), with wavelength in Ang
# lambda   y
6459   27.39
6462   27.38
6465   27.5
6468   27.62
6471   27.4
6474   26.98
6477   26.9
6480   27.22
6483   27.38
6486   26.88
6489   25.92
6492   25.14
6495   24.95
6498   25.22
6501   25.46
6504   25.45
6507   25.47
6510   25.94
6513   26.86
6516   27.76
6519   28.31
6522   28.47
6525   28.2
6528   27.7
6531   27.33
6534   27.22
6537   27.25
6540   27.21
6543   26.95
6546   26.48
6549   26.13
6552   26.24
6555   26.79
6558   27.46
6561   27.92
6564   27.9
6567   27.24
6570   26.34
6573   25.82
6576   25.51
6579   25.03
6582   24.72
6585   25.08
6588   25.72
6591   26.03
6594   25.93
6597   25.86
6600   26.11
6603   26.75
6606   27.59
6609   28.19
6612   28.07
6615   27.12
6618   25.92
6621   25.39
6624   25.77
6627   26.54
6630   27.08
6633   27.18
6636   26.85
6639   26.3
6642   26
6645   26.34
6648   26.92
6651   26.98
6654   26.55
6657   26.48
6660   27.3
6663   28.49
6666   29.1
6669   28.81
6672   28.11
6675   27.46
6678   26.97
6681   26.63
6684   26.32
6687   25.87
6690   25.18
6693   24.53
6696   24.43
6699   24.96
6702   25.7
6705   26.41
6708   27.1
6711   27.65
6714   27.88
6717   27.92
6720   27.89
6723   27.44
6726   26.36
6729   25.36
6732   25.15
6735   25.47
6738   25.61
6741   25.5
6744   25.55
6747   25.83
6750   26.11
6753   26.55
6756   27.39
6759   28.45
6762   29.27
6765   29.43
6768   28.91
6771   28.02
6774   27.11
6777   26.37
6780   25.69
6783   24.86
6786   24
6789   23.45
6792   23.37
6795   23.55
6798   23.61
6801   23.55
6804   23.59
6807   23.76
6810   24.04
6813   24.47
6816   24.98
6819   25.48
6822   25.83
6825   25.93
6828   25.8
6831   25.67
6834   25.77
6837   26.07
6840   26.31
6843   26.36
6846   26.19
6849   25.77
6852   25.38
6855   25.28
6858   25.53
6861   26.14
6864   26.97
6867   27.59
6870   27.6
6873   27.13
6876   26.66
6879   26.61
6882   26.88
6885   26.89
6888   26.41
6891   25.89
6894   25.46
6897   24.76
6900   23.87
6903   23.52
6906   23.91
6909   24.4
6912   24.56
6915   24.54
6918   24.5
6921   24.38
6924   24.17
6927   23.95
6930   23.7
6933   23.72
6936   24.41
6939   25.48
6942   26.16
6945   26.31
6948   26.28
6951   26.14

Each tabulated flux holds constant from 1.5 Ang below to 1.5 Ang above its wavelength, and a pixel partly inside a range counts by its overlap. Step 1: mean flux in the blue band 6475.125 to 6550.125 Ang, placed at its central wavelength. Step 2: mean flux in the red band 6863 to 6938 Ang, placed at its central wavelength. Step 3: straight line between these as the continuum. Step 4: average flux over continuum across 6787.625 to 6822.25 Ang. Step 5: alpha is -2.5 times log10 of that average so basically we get 0.07 mag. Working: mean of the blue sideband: 26.7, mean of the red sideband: 25.3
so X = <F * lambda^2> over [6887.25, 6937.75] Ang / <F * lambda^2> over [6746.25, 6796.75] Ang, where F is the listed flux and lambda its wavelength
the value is 0.97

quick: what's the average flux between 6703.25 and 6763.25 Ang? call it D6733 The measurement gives 26.7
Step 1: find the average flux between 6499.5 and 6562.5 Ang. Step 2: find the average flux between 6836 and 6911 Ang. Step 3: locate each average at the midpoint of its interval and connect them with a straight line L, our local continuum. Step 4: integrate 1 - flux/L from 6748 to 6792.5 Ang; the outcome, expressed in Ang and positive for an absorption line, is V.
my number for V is -0.75 Ang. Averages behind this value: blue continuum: 27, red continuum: 25.9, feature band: 26.7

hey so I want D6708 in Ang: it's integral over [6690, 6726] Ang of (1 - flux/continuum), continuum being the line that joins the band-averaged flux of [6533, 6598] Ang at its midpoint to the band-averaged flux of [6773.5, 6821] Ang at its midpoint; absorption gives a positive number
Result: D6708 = -1.8 Ang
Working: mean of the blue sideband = 26.4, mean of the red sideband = 24.5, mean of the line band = 26.5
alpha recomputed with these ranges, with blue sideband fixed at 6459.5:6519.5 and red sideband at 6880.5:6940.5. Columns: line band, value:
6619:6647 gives -0.02 mag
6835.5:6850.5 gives -0.05 mag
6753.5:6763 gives -0.11 mag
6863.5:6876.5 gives -0.10 mag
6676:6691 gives -0.02 mag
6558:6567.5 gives -0.06 mag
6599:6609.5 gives -0.04 mag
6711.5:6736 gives -0.05 mag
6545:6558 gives -0.01 mag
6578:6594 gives 0.03 mag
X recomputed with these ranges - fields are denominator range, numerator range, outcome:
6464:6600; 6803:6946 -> 1.06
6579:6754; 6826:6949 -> 1.03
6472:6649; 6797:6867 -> 1.04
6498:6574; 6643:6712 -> 1.03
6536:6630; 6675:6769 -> 1.05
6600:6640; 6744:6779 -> 1.07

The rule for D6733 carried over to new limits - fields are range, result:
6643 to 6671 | 27.4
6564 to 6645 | 26.3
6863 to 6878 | 27.2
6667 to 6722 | 26.7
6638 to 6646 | 26.2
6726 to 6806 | 25.8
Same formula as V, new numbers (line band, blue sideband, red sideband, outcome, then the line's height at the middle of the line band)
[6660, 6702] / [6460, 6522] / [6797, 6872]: -1.03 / 26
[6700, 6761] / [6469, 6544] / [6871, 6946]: -1.66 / 25.9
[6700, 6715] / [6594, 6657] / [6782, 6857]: -0.54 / 25.9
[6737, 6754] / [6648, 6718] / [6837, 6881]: 0.52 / 26.7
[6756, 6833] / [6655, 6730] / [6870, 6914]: 1.69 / 26.2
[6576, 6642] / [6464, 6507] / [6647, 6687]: 1.76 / 27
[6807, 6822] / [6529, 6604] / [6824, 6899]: 0.84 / 26.2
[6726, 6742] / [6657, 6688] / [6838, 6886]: 0.97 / 27.1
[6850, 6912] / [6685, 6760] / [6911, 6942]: -2.45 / 24.8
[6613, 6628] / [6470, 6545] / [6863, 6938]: 0.09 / 26.3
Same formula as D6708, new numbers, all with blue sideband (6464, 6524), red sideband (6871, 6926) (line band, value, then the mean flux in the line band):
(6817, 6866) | -0.9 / 25.9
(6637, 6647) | -0.1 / 26.3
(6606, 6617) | -0.6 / 27.7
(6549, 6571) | -0.5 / 27.1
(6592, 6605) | 0.0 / 26.2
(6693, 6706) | 0.4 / 25.2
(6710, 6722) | -0.9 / 27.8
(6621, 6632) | -0.1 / 26.3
